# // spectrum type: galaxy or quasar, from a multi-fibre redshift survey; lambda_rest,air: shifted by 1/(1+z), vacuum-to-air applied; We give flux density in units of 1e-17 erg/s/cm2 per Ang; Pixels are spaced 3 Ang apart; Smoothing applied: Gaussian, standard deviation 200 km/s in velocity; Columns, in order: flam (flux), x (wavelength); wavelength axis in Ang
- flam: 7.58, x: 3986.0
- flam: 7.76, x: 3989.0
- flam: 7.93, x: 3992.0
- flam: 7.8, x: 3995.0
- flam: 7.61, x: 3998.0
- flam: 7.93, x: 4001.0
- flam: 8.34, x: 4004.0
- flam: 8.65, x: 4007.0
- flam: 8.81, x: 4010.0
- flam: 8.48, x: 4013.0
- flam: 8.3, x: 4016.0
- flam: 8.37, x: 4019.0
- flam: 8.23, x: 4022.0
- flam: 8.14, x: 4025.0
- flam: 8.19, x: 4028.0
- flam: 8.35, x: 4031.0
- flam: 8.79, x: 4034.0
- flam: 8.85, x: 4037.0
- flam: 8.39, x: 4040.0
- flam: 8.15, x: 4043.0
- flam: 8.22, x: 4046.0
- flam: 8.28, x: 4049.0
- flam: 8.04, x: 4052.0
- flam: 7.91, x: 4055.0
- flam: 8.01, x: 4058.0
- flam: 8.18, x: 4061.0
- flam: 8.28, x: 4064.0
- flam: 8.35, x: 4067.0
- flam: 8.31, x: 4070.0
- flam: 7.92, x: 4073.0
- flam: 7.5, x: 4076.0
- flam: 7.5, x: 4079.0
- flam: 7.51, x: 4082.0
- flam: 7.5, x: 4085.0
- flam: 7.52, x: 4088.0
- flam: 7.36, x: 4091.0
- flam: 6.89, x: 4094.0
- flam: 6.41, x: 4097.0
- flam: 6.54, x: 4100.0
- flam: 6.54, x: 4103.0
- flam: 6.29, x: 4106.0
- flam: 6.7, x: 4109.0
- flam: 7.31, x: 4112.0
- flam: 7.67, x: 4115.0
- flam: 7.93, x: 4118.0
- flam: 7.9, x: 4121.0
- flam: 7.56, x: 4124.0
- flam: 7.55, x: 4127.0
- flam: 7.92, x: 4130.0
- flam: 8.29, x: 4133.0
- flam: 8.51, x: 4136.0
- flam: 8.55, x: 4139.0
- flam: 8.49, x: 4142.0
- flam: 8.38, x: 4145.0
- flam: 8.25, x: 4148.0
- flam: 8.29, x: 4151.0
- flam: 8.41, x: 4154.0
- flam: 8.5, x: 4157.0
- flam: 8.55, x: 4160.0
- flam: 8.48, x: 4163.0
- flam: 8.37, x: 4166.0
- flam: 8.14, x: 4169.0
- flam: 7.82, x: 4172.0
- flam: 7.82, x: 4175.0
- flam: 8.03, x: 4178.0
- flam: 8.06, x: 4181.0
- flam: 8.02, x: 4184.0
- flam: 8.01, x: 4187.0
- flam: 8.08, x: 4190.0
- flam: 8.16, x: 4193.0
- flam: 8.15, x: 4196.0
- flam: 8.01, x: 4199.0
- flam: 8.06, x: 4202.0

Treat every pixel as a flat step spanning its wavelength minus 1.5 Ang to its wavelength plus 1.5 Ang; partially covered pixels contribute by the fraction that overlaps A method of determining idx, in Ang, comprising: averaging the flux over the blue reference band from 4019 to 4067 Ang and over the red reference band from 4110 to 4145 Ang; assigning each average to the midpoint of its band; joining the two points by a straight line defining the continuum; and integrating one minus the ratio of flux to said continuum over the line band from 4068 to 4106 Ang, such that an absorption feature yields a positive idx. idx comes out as 4.0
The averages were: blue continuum 8.27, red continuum 7.97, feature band 7.27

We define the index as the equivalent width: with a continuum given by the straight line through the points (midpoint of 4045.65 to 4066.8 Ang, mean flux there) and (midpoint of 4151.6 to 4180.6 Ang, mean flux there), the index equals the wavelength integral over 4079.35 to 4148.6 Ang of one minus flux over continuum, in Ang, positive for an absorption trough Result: 5.5 Ang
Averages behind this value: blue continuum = 8.14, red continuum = 8.23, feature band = 7.54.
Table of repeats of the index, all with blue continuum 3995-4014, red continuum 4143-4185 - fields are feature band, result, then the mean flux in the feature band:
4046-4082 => 1.0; 8.01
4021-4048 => -0.4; 8.37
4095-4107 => 2.6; 6.47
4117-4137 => 0.7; 7.94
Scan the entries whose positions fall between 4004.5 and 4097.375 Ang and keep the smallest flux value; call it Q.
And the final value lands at 6.41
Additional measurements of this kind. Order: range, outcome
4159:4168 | 8.37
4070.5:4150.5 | 6.29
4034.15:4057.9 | 7.91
